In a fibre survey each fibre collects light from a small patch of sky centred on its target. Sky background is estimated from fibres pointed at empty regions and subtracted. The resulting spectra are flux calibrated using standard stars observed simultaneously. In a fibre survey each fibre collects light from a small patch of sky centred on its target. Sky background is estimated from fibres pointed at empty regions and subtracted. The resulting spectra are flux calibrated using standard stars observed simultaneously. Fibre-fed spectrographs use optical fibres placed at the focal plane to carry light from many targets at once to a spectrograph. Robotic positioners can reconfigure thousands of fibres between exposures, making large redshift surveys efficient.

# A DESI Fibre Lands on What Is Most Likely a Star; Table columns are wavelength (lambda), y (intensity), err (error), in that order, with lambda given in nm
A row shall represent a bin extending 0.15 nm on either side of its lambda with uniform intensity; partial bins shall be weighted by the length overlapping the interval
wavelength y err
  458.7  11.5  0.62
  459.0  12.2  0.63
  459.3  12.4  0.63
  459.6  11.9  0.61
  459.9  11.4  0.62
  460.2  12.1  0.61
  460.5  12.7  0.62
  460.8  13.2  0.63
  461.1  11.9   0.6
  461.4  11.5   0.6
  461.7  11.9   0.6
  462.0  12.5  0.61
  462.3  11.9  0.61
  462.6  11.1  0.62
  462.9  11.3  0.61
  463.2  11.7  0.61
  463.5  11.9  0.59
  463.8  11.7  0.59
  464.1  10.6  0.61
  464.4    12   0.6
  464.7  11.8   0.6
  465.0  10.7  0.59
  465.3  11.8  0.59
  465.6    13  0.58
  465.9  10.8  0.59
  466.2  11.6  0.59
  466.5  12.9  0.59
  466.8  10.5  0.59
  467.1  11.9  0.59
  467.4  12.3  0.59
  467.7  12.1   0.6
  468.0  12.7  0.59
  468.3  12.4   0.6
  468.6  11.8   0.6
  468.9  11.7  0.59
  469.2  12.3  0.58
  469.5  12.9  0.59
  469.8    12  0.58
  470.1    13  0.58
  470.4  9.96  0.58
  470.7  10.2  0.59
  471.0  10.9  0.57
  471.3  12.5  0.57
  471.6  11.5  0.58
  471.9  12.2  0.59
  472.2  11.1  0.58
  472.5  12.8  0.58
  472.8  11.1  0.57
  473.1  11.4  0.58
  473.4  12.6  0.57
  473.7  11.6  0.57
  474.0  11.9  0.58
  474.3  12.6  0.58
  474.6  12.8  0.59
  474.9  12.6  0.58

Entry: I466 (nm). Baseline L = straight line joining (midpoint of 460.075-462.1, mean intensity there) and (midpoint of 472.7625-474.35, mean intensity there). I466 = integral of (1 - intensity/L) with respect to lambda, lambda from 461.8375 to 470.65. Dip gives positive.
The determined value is 0.21 nm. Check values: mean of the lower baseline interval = 12.3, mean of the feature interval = 11.8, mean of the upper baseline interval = 11.9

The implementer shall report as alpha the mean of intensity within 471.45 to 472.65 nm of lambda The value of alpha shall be 11.9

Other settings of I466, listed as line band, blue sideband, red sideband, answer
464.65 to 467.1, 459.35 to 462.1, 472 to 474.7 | 0.08 nm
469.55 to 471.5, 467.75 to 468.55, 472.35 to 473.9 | 0.11 nm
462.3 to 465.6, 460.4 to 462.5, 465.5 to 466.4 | 0.12 nm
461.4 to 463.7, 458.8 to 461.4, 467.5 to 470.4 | 0.08 nm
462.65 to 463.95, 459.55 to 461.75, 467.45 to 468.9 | 0.06 nm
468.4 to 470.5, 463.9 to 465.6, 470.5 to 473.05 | -0.09 nm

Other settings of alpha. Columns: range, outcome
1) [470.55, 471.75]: 11.3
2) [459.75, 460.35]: 11.7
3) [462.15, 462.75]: 11.5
